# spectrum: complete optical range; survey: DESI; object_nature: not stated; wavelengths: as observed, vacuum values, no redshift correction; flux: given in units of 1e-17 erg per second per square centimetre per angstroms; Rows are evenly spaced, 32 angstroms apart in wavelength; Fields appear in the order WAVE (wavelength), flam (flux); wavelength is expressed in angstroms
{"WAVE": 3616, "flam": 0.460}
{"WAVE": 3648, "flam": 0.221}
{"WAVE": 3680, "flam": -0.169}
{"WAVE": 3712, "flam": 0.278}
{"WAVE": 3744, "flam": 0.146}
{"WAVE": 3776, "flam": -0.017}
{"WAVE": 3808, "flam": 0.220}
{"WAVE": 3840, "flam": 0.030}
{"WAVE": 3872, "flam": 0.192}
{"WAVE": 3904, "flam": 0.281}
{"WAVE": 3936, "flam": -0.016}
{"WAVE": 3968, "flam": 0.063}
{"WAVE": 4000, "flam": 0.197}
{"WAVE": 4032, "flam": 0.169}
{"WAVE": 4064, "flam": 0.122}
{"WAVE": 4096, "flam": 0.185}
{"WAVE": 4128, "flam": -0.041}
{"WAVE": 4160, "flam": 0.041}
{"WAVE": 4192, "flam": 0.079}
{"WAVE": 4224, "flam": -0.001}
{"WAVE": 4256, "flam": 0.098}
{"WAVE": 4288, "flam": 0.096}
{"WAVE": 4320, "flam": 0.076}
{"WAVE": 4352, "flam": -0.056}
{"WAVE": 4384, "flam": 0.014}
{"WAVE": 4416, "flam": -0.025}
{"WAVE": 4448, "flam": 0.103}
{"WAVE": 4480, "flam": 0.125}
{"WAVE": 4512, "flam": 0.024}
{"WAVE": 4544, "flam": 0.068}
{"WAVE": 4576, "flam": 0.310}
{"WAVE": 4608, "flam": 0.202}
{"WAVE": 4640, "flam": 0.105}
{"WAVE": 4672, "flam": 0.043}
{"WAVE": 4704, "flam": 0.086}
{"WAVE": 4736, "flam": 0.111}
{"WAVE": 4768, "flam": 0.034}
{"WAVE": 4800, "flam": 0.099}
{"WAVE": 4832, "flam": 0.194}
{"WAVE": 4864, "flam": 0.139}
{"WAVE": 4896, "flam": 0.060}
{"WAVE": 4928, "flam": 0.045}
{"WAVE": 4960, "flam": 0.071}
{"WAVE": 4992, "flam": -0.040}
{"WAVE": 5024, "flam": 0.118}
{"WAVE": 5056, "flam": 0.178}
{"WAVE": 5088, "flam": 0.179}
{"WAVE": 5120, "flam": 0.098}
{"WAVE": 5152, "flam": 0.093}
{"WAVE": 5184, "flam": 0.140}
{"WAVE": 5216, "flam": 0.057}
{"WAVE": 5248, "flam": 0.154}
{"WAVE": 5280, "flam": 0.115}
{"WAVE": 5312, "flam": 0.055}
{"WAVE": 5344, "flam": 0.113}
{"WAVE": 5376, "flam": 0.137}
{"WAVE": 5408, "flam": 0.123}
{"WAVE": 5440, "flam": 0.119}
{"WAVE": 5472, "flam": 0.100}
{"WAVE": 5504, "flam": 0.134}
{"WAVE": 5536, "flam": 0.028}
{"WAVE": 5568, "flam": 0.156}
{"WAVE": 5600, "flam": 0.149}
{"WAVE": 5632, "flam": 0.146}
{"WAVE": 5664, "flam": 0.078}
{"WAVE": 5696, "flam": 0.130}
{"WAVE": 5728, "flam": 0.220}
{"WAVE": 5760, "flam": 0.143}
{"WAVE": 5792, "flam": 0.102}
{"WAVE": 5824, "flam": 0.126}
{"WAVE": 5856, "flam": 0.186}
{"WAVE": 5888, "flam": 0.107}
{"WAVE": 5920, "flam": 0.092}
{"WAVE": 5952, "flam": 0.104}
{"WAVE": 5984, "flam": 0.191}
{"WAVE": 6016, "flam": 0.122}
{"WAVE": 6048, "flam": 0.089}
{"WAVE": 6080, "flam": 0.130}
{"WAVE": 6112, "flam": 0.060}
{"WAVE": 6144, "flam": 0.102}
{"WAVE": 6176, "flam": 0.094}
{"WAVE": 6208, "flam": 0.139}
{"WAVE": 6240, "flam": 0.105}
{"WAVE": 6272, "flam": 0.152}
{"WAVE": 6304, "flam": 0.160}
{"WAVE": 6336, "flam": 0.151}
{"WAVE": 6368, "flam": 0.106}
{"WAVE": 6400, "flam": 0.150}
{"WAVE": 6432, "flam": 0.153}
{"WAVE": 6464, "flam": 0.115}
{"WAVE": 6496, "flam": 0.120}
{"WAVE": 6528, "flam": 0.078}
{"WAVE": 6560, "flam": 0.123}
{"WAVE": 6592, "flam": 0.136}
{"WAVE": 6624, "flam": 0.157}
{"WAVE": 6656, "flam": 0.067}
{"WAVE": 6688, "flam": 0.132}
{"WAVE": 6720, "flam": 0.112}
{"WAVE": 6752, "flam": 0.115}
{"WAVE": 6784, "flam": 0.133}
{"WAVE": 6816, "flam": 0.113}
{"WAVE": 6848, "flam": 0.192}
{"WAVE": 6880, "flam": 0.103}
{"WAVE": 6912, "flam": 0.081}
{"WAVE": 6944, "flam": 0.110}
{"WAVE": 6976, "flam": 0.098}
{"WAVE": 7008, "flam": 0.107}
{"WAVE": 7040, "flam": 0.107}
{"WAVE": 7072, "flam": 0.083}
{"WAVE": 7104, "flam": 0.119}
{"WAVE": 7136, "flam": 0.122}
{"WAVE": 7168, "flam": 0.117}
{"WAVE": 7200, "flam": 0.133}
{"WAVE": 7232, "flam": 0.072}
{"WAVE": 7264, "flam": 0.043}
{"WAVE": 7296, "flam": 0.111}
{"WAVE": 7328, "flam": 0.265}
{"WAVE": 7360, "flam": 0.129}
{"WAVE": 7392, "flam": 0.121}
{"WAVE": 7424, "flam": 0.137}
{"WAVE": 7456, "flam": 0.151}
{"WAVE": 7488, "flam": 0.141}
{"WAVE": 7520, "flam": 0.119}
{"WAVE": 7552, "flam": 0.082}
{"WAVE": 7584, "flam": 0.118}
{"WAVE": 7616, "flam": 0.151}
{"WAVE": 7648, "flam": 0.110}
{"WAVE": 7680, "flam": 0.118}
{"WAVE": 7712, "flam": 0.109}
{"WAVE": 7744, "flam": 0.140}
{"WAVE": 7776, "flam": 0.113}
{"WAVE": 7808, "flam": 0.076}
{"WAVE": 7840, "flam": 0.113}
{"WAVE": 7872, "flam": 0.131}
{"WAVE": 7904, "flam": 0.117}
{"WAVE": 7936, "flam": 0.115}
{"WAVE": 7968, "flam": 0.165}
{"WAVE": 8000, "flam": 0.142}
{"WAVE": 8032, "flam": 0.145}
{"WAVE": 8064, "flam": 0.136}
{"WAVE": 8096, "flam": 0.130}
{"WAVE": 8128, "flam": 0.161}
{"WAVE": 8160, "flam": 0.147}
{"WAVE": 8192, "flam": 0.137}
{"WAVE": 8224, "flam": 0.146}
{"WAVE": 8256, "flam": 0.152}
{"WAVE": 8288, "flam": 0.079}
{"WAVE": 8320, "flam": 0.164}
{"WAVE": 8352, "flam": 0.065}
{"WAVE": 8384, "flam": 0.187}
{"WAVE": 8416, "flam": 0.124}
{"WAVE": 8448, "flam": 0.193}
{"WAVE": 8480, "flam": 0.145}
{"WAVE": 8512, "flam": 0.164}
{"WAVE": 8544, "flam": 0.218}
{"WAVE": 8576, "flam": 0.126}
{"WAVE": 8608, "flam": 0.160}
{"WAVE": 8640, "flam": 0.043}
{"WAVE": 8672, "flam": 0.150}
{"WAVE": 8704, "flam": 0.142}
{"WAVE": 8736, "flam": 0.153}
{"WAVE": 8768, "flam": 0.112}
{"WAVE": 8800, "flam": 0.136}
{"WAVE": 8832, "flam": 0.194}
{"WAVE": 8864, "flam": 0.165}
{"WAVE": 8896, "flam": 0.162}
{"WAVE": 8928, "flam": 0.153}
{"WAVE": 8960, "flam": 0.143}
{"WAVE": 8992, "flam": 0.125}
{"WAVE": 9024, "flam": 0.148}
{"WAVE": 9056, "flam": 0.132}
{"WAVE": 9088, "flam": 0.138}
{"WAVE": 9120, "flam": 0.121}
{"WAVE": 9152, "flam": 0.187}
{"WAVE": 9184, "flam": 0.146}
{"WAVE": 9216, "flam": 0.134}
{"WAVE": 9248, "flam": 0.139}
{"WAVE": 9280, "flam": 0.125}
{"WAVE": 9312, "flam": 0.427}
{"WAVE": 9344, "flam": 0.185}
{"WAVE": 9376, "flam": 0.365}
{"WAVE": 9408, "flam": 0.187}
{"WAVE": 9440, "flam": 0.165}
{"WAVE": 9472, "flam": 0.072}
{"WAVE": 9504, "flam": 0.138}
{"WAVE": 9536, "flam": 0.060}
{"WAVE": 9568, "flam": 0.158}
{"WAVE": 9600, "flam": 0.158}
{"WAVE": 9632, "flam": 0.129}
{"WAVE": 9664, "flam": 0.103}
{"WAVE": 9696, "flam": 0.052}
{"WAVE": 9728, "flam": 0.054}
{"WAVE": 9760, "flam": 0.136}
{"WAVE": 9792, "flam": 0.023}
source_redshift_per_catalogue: 0.969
